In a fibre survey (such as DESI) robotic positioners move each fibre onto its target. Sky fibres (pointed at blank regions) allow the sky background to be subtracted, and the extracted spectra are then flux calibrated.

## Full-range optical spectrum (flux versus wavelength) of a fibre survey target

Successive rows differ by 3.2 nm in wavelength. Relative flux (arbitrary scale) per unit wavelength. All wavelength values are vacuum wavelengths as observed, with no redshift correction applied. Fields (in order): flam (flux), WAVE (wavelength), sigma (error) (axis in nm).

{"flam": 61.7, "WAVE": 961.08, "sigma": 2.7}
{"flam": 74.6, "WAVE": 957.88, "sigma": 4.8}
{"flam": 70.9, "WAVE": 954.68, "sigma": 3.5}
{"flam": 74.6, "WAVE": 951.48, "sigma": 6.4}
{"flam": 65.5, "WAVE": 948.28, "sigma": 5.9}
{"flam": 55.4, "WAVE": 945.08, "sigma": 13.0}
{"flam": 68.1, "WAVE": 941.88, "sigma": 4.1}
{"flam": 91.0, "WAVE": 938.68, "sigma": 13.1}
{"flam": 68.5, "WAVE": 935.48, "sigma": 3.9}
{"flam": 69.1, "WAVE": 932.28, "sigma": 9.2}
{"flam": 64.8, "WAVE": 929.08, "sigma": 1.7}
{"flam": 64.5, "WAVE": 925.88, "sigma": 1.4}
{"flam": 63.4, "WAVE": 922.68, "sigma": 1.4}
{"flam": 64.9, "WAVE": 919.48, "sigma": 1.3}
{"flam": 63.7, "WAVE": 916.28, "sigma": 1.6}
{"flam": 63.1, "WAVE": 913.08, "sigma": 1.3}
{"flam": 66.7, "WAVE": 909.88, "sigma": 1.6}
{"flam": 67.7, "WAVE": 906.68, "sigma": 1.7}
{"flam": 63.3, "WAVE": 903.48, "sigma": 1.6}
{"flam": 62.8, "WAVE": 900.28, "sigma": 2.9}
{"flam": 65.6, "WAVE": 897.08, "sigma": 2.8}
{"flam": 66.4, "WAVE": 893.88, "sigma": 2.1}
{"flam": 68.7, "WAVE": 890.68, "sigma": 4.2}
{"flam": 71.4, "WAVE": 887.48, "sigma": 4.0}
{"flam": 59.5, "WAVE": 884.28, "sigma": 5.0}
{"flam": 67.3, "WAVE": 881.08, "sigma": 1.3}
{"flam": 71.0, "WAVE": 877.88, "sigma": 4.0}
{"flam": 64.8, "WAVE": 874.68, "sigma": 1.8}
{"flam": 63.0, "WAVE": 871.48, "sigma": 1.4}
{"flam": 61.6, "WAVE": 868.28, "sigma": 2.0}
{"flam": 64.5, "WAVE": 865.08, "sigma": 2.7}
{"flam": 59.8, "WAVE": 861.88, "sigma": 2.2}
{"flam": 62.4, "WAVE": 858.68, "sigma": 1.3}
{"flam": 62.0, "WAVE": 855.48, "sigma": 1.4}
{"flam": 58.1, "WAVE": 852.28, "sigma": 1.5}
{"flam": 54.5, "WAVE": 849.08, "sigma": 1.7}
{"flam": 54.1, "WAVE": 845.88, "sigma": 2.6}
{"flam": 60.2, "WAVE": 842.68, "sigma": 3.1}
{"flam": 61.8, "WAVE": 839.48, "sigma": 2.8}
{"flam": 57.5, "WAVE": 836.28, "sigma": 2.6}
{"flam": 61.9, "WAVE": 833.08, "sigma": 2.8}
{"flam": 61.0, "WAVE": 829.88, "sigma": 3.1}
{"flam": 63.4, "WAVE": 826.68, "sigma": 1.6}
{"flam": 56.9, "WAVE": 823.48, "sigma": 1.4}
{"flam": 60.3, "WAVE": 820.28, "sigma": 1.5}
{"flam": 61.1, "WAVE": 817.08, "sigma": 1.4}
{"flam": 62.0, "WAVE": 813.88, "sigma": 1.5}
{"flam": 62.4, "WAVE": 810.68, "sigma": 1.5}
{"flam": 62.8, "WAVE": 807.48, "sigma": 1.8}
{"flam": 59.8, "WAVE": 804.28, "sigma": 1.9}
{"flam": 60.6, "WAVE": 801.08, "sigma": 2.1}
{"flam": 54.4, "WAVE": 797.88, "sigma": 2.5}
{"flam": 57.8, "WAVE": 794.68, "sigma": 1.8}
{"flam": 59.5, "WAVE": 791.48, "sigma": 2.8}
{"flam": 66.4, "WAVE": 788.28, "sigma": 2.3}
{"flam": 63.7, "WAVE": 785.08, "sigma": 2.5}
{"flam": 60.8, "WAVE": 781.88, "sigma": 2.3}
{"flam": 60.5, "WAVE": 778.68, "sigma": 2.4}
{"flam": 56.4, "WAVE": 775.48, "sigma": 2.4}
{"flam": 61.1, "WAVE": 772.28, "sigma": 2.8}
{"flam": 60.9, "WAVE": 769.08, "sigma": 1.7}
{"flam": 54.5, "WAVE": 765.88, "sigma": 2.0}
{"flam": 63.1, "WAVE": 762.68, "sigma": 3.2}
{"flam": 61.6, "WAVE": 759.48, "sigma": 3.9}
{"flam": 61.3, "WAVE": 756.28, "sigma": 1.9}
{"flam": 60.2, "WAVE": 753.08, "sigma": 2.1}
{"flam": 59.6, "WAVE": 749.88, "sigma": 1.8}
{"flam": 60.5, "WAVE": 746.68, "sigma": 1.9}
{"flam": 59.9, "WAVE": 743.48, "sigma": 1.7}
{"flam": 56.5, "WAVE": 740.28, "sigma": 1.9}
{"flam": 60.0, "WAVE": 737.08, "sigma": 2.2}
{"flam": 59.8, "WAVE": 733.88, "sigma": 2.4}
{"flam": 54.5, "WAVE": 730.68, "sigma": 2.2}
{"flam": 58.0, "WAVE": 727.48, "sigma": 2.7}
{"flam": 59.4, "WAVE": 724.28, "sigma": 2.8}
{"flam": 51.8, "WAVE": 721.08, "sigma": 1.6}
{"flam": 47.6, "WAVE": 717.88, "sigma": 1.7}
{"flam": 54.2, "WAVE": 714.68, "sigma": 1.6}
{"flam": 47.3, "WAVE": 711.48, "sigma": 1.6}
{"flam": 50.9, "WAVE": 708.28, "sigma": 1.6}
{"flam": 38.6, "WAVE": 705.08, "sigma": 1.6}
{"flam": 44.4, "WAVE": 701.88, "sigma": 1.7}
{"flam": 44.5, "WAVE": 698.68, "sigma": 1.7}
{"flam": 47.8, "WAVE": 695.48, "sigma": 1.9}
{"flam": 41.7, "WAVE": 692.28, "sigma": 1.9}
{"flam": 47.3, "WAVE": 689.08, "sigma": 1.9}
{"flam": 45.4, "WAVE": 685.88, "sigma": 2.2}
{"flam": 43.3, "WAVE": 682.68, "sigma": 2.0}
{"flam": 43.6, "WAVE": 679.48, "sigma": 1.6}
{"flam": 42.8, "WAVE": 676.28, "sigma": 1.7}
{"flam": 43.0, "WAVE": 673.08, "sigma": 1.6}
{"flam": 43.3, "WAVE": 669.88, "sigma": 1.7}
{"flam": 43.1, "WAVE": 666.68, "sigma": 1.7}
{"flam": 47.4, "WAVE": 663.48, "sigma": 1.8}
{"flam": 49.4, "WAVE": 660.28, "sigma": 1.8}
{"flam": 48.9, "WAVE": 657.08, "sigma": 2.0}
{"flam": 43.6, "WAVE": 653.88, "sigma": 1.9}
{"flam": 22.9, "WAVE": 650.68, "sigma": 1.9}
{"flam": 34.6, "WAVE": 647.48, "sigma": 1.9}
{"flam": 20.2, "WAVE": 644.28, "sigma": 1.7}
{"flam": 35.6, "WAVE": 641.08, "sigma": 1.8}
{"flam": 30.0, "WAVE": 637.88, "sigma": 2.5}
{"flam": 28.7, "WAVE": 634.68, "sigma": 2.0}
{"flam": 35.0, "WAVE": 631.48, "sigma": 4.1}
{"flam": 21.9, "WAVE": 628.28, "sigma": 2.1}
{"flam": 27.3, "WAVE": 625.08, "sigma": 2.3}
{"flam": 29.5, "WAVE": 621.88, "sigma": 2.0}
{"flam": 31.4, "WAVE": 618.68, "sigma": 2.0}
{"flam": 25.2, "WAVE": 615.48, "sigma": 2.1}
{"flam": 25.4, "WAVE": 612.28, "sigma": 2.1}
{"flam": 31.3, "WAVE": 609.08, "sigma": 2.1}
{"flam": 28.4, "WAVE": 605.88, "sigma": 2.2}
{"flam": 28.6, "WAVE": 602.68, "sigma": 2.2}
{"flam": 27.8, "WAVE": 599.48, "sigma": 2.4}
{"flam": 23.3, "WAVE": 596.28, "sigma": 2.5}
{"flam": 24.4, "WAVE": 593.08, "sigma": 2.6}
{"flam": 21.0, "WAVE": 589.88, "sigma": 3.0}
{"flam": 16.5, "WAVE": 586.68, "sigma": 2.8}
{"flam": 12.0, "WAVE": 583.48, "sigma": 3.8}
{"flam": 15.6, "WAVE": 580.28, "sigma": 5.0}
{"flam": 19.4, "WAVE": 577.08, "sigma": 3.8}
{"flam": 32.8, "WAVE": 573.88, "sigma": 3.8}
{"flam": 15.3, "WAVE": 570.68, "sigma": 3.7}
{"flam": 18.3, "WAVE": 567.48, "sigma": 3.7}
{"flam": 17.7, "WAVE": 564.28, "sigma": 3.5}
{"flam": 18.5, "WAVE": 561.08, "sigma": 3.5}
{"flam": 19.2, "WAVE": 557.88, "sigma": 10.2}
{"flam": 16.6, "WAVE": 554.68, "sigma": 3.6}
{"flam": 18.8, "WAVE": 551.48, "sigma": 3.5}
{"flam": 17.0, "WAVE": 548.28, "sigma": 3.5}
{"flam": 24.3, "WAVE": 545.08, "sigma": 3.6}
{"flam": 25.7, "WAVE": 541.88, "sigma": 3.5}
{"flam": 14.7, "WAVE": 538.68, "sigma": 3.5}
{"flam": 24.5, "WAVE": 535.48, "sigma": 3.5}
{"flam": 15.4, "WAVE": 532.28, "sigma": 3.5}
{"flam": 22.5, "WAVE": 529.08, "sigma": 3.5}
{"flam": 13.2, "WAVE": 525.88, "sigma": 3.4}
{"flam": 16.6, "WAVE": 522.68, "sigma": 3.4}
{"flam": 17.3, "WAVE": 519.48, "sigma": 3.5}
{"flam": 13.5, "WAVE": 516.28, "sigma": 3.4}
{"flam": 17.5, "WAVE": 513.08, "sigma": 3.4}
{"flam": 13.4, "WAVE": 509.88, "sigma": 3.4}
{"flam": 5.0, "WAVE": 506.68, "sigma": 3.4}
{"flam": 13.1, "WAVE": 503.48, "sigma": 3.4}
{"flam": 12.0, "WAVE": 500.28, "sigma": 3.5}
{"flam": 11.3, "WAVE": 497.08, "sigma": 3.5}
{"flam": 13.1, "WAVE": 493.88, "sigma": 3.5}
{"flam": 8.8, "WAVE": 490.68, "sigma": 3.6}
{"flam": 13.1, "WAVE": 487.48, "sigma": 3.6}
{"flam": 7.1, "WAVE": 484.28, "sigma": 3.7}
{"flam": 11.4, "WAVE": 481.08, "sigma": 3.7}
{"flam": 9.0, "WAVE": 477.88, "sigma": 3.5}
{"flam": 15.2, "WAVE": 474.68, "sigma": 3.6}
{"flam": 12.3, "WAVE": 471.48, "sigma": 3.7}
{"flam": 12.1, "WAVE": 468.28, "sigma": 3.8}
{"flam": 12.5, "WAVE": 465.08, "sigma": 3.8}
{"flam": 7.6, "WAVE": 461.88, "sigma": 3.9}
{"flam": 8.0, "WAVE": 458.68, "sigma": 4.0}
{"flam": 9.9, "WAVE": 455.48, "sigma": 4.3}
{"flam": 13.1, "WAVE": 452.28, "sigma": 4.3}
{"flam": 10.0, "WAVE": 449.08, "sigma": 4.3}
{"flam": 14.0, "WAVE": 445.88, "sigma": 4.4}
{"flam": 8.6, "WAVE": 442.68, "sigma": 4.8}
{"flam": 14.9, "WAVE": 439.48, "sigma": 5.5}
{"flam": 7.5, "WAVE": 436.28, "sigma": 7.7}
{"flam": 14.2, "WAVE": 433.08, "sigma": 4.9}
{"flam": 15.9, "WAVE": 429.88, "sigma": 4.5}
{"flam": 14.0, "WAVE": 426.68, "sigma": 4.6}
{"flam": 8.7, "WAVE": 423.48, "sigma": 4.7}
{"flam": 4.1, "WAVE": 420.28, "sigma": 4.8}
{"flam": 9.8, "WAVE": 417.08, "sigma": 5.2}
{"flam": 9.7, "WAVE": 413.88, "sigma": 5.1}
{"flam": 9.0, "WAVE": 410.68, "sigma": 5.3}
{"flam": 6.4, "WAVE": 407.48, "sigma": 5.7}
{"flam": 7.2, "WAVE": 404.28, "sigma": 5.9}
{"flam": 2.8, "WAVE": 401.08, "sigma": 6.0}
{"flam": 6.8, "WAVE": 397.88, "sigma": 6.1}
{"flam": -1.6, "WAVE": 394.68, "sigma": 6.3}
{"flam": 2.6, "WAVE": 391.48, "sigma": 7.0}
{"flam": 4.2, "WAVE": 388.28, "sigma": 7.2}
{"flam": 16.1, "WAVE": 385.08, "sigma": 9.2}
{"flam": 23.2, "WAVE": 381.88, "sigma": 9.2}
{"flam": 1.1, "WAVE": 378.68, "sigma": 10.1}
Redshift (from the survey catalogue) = 0.64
